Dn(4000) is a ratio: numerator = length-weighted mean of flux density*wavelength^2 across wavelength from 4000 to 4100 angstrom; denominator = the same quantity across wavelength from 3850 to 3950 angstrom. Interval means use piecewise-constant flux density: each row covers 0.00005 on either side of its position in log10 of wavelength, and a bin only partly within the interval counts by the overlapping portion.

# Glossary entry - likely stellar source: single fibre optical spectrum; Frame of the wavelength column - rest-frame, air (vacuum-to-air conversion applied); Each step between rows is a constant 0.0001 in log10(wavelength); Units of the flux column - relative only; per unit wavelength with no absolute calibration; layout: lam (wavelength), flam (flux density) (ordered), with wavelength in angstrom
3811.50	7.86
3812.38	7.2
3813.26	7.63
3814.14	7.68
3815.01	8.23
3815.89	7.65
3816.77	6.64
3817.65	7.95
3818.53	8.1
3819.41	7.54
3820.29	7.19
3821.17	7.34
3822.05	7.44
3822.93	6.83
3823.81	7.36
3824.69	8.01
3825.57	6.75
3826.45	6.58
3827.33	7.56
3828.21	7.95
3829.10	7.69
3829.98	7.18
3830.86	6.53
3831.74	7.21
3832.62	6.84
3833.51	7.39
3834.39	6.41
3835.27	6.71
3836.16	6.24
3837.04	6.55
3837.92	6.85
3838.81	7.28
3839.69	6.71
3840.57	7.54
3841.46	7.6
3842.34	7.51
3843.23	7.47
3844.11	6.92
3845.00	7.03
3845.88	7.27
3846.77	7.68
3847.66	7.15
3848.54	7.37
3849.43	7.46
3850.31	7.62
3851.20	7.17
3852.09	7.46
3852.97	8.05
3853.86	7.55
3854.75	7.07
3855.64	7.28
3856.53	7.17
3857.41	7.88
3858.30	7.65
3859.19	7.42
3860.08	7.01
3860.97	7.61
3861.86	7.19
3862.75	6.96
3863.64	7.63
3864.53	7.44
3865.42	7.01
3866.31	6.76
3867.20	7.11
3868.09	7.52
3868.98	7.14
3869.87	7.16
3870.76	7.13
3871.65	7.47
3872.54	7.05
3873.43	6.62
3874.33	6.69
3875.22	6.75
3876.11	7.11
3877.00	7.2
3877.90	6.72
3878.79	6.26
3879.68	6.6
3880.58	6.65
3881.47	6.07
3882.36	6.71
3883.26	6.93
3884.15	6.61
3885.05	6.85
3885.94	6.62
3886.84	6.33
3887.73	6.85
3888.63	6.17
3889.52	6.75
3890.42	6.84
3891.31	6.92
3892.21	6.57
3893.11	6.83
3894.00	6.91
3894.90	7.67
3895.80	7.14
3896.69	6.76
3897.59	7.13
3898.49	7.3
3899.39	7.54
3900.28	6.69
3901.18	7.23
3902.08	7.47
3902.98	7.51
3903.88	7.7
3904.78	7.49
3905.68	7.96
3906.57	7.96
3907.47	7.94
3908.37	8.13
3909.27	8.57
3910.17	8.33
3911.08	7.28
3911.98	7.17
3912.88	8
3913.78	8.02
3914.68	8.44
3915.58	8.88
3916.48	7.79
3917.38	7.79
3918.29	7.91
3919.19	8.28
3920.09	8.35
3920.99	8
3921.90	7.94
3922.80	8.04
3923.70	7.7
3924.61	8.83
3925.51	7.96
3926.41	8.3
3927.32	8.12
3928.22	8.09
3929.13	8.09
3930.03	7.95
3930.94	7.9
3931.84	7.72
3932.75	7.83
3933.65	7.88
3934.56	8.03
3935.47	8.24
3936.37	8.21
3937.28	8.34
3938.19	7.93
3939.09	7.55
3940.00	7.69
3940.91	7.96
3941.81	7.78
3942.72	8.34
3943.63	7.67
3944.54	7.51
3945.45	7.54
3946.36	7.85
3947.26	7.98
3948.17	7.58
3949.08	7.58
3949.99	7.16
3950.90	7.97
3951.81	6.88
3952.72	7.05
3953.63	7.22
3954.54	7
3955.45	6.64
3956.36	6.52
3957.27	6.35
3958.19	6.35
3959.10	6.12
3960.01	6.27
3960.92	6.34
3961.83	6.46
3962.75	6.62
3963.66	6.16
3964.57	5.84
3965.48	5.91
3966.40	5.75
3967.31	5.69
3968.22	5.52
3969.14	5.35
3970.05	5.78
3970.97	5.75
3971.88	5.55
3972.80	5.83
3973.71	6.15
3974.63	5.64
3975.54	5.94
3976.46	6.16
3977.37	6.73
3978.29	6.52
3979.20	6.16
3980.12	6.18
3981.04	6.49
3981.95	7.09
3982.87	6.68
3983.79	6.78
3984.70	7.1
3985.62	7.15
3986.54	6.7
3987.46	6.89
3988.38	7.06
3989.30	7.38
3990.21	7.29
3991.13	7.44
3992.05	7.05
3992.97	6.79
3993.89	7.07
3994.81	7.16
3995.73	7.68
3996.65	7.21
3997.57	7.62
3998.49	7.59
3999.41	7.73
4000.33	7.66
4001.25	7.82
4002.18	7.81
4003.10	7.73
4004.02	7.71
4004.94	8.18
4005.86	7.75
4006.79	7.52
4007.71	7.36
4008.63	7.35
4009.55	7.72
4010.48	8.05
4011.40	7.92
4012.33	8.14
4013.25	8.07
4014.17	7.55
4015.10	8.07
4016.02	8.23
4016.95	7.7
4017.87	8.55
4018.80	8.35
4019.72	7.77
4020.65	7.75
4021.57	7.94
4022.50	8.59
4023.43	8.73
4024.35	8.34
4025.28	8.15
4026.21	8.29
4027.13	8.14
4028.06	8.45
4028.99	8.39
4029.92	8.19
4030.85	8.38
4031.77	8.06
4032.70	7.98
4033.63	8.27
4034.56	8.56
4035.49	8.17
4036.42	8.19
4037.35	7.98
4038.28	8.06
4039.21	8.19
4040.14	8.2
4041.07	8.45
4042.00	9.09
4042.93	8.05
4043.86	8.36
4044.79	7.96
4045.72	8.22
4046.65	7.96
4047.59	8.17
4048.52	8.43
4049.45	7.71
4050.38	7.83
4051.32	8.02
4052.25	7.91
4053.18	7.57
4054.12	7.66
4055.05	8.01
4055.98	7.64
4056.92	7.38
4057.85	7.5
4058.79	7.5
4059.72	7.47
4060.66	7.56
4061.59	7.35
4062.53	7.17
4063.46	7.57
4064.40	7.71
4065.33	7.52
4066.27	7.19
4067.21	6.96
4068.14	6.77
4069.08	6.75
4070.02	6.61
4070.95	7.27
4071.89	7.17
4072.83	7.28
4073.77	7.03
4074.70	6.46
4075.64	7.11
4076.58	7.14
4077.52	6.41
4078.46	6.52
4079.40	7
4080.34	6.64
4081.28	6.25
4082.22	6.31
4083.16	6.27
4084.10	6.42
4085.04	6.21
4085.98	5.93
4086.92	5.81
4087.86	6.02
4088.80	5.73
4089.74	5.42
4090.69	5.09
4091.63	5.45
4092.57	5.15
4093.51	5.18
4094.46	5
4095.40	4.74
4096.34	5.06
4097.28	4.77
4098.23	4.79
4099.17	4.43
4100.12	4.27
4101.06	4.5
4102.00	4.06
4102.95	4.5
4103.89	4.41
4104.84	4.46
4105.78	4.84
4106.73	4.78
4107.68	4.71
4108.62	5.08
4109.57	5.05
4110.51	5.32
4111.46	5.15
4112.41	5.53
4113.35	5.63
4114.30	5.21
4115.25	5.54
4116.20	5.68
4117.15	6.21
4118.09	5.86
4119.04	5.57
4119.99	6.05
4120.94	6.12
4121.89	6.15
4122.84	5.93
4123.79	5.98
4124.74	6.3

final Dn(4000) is 1.05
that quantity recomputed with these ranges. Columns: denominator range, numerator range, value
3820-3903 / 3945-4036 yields 1.09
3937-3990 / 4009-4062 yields 1.24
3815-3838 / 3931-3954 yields 1.14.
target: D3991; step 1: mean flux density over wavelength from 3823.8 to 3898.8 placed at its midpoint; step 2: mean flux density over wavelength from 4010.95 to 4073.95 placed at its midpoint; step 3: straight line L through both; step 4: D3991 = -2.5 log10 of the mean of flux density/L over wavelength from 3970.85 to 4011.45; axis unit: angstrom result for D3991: 0.09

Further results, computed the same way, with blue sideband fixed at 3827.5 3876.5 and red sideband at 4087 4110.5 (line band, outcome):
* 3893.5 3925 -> -0.16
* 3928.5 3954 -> -0.21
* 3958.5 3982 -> 0.01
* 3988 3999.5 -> -0.23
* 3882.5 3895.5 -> 0.01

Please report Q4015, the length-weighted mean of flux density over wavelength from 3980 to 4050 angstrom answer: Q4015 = 7.81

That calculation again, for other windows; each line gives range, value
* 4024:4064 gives 8.01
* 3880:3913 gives 7.17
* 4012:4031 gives 8.18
